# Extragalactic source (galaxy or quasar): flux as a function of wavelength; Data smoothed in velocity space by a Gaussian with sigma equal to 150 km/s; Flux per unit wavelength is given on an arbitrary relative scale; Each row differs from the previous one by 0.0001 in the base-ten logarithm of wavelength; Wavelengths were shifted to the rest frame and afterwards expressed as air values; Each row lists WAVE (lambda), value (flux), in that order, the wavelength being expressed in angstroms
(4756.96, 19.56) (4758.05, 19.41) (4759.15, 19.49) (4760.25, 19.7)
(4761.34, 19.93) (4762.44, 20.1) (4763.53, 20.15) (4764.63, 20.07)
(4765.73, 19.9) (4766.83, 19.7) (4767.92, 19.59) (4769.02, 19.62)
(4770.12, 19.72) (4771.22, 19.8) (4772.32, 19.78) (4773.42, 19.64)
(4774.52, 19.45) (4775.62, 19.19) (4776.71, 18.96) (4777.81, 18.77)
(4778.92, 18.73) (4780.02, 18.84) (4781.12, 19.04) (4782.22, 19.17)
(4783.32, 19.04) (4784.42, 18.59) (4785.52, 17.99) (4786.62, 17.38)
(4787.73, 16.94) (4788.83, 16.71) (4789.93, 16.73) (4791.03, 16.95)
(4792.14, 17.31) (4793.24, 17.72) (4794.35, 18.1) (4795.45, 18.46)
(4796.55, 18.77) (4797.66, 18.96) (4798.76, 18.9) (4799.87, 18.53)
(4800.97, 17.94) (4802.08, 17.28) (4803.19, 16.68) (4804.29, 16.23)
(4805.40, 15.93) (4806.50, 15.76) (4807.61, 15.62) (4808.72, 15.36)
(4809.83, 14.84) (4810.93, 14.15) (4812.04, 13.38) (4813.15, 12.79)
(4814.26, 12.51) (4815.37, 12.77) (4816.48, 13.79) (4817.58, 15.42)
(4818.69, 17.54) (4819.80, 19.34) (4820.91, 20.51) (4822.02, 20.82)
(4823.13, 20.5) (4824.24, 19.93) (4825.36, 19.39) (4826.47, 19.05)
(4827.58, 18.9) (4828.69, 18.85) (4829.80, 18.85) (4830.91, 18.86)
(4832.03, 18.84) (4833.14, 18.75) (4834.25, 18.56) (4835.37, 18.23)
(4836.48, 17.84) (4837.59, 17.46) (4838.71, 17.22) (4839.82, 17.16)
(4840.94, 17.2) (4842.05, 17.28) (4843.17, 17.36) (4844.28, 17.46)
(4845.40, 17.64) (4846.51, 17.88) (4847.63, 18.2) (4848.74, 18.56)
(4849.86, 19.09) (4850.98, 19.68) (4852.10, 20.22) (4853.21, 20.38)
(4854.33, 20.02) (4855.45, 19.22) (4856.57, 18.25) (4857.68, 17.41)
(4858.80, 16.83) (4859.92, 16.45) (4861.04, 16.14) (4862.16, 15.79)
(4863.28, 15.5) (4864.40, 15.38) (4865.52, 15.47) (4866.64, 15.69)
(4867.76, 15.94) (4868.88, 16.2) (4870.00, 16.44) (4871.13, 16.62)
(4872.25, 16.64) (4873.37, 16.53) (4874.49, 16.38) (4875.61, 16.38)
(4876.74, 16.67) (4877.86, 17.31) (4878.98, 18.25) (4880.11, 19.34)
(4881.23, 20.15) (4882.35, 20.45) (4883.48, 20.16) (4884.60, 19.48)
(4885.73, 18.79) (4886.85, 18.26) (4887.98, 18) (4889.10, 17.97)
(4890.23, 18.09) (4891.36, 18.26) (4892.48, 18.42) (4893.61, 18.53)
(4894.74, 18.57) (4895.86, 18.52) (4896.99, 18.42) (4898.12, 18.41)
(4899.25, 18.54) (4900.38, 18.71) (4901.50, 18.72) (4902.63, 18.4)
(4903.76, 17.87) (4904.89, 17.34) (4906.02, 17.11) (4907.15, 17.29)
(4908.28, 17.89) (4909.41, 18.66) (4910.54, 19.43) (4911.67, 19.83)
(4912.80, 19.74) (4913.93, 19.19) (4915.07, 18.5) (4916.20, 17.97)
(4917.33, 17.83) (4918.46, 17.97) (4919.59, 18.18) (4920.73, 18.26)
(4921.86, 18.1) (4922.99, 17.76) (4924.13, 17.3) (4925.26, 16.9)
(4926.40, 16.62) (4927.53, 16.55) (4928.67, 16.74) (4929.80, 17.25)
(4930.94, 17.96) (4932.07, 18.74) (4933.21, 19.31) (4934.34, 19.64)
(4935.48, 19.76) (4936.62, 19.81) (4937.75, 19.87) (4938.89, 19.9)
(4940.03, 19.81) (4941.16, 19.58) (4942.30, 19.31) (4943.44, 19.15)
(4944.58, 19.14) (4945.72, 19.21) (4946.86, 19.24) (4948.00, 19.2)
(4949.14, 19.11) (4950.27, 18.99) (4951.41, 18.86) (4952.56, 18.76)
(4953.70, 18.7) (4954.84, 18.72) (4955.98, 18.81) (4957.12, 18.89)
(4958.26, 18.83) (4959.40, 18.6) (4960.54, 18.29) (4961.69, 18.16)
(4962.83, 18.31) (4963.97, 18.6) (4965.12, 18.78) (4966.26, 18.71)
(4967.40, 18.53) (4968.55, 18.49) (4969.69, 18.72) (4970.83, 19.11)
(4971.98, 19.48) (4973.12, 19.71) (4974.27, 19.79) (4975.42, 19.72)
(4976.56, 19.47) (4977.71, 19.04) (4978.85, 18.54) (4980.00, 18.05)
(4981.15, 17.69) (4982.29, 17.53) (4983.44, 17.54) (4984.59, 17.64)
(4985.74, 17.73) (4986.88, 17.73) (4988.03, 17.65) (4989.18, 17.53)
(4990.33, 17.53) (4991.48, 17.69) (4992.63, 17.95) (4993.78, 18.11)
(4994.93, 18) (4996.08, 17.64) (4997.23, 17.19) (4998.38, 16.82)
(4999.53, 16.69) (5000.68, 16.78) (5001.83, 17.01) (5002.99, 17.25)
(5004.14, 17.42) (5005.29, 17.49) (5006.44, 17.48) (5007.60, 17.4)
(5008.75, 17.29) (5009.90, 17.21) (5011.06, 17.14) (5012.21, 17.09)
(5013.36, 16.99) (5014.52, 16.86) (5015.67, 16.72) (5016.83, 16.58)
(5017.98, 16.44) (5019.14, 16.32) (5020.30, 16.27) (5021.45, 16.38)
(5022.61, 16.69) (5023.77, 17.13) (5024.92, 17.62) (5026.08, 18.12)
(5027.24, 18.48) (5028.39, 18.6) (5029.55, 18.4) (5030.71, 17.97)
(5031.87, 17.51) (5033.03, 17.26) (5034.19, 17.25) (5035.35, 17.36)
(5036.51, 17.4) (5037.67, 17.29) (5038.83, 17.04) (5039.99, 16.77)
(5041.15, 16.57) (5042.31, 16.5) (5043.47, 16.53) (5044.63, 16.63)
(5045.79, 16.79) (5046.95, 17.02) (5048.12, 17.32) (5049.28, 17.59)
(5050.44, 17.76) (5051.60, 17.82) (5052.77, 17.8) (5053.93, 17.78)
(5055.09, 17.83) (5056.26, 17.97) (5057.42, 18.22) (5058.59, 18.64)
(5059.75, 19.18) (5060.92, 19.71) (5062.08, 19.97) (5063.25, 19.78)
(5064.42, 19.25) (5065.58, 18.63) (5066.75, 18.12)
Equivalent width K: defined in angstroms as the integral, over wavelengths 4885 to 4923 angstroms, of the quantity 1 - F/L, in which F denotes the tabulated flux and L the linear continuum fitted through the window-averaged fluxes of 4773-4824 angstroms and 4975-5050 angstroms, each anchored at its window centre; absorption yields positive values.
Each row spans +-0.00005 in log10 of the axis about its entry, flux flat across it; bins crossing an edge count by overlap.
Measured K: -2.1 angstroms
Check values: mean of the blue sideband 17.4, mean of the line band 18.4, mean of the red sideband 17.4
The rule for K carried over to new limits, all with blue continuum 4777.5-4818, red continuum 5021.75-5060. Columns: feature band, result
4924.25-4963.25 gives -3.4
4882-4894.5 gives -1.2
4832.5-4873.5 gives -1.3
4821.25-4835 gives -1.9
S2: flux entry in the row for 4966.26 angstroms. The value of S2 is 18.71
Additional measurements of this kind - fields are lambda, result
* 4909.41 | 18.66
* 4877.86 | 17.31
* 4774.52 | 19.45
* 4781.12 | 19.04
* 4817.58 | 15.42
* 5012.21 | 17.09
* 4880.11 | 19.34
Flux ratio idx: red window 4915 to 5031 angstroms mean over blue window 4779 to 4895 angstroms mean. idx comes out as 1.03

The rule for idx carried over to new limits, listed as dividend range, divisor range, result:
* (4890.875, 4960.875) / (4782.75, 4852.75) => 1.06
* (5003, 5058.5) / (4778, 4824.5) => 1.01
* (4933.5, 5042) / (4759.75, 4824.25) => 1.01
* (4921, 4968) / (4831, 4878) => 1.07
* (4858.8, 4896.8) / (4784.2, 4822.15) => 1.05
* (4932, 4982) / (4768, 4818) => 1.10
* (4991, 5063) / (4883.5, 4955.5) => 0.94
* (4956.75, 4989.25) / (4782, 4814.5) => 1.10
